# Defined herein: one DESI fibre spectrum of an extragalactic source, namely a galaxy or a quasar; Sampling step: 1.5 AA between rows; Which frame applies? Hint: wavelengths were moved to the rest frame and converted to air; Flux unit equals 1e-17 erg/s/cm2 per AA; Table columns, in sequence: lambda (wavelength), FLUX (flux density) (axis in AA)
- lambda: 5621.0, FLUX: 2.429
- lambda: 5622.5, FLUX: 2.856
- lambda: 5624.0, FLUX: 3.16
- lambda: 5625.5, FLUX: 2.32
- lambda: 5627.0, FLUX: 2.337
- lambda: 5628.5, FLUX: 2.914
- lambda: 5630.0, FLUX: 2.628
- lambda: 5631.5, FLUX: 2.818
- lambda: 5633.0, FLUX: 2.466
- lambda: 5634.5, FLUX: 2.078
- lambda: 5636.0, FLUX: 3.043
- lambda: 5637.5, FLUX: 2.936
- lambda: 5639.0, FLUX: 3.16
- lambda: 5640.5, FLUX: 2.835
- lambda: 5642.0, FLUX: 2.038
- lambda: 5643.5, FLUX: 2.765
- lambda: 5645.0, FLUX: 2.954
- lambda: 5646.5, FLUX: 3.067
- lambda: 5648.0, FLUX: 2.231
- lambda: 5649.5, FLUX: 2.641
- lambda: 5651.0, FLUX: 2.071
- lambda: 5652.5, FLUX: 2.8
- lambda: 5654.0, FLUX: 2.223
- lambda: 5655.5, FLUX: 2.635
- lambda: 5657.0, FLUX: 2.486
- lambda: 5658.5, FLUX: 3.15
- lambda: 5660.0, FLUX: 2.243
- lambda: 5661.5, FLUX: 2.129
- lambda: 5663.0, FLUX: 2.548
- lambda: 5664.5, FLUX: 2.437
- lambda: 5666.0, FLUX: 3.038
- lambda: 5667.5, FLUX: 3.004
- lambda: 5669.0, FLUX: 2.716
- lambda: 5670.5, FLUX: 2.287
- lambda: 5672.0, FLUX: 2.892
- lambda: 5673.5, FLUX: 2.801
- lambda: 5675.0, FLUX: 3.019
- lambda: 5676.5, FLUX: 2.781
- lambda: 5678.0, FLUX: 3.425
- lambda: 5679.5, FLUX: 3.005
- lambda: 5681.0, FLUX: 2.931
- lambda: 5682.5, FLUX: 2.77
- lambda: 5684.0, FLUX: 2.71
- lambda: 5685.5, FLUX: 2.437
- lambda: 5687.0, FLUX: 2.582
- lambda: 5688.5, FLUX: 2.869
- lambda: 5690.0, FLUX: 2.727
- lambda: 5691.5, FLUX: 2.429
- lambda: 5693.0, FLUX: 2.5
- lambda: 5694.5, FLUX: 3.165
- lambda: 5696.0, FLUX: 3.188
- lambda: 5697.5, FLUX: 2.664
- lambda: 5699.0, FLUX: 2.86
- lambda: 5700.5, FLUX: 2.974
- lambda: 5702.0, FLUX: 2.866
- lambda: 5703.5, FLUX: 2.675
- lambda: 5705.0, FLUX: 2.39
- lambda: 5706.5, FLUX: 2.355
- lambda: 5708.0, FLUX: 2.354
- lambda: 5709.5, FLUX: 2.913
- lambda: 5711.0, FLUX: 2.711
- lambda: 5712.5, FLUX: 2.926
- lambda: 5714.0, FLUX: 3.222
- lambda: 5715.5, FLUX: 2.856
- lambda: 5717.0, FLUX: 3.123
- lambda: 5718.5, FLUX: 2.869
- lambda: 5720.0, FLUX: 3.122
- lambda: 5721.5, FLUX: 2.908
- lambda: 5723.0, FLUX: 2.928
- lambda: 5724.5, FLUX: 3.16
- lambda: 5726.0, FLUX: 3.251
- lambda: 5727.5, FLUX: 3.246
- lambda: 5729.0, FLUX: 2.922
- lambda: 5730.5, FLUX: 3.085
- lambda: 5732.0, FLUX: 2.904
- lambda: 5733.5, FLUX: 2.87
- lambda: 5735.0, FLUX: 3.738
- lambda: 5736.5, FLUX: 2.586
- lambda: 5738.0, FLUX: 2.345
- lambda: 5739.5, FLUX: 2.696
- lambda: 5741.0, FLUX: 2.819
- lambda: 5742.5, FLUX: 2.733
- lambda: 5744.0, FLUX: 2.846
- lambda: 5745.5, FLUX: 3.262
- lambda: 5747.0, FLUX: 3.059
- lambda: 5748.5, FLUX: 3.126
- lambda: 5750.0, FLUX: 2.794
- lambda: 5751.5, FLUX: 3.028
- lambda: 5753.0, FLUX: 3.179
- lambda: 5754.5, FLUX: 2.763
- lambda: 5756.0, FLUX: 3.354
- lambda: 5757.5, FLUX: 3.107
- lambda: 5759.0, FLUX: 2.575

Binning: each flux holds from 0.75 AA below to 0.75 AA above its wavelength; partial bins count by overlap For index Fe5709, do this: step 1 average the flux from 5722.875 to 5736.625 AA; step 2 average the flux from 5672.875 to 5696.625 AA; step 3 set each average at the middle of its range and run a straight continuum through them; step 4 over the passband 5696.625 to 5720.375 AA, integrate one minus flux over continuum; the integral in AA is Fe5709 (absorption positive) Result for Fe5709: 1.4 AA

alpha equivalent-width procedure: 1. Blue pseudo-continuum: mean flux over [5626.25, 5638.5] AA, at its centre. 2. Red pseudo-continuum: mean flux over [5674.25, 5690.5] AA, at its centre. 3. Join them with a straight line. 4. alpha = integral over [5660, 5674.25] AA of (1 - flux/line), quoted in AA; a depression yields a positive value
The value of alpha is 0.82 AA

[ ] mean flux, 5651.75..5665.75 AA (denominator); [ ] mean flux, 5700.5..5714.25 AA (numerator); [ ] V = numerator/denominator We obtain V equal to 1.07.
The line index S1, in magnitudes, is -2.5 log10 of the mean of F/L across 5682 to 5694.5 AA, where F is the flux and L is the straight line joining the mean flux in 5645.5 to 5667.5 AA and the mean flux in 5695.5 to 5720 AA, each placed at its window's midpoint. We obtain 0.03 mag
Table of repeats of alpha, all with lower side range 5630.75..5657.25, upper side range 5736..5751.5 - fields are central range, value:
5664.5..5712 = -0.87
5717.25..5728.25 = -1.09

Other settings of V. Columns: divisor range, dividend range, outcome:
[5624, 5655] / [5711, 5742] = 1.13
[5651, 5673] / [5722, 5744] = 1.13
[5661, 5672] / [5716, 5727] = 1.16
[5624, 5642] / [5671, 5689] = 1.06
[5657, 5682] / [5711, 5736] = 1.10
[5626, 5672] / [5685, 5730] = 1.08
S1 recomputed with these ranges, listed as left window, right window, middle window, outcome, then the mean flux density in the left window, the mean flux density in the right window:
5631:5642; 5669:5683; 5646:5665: 0.12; 2.71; 2.87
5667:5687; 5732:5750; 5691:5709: 0.06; 2.82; 2.91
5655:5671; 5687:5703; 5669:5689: -0.04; 2.61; 2.81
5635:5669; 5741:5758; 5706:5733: -0.01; 2.65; 3.01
